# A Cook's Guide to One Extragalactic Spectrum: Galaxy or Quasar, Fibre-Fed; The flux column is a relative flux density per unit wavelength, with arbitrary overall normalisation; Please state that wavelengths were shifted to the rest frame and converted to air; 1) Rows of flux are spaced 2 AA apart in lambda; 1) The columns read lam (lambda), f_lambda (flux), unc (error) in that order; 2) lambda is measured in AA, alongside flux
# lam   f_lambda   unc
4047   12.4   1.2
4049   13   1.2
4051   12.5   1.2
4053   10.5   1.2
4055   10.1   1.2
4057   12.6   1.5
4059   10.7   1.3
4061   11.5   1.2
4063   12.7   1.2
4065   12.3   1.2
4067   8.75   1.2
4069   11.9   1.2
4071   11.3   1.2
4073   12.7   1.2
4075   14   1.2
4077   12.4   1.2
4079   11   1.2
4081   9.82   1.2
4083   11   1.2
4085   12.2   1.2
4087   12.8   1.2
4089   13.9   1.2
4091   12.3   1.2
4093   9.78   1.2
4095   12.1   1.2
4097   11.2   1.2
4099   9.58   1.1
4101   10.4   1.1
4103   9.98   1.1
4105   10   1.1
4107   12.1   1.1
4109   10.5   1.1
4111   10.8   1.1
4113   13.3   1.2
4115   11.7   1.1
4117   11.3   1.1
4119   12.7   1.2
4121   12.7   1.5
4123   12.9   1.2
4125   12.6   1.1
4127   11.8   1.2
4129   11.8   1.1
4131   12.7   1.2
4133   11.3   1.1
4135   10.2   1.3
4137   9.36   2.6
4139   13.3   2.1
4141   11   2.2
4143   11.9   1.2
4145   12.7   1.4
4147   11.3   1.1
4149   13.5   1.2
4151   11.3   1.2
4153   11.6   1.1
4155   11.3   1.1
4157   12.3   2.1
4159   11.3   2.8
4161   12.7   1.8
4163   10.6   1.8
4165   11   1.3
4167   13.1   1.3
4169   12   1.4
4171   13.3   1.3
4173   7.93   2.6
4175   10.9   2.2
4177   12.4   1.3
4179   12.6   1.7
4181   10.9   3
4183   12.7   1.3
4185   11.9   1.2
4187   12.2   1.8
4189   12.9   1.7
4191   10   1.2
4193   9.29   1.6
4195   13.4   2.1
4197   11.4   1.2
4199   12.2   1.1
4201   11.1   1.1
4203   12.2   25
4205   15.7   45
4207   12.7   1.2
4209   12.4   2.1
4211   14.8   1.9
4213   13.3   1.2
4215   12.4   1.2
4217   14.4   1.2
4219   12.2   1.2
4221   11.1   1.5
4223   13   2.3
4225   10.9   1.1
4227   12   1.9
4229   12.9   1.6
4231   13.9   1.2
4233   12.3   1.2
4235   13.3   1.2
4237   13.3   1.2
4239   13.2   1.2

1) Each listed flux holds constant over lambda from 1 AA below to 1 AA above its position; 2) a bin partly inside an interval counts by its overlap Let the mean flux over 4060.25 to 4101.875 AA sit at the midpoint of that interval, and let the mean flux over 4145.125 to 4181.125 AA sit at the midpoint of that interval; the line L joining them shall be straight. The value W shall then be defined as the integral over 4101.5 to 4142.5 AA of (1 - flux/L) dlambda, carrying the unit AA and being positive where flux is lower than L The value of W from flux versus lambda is 0.2 AA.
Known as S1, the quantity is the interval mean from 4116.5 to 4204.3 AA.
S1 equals 11.8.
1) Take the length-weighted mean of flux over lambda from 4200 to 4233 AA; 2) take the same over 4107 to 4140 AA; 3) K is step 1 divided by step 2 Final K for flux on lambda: 1.1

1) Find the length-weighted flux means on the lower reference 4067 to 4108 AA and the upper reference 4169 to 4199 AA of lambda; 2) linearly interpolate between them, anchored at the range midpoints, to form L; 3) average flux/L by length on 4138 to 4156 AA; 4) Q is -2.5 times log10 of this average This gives -0.04 mag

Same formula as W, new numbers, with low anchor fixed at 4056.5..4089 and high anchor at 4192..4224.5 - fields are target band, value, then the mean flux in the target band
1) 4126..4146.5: 0.94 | 11.6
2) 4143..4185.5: 1.85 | 11.8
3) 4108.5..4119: 0.30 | 11.7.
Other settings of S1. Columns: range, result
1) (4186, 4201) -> 11.6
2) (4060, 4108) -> 11.5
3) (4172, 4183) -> 11.1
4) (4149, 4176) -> 11.6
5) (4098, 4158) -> 11.6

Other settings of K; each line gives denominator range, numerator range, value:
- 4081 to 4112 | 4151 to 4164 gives 1.04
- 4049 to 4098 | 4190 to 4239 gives 1.07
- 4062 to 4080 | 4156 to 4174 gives 0.97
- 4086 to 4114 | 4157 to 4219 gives 1.07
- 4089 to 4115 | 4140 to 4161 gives 1.06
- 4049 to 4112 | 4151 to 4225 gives 1.06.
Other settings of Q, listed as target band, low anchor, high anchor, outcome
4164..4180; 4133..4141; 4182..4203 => -0.018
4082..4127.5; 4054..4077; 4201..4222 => 0.040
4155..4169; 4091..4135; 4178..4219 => 0.019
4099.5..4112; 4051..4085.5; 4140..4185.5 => 0.100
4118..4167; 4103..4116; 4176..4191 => -0.020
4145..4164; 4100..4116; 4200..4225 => 0.006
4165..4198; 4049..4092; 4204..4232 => 0.091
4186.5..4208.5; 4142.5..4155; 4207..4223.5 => 0.051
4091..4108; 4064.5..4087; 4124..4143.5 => 0.084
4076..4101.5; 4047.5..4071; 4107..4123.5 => 0.029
